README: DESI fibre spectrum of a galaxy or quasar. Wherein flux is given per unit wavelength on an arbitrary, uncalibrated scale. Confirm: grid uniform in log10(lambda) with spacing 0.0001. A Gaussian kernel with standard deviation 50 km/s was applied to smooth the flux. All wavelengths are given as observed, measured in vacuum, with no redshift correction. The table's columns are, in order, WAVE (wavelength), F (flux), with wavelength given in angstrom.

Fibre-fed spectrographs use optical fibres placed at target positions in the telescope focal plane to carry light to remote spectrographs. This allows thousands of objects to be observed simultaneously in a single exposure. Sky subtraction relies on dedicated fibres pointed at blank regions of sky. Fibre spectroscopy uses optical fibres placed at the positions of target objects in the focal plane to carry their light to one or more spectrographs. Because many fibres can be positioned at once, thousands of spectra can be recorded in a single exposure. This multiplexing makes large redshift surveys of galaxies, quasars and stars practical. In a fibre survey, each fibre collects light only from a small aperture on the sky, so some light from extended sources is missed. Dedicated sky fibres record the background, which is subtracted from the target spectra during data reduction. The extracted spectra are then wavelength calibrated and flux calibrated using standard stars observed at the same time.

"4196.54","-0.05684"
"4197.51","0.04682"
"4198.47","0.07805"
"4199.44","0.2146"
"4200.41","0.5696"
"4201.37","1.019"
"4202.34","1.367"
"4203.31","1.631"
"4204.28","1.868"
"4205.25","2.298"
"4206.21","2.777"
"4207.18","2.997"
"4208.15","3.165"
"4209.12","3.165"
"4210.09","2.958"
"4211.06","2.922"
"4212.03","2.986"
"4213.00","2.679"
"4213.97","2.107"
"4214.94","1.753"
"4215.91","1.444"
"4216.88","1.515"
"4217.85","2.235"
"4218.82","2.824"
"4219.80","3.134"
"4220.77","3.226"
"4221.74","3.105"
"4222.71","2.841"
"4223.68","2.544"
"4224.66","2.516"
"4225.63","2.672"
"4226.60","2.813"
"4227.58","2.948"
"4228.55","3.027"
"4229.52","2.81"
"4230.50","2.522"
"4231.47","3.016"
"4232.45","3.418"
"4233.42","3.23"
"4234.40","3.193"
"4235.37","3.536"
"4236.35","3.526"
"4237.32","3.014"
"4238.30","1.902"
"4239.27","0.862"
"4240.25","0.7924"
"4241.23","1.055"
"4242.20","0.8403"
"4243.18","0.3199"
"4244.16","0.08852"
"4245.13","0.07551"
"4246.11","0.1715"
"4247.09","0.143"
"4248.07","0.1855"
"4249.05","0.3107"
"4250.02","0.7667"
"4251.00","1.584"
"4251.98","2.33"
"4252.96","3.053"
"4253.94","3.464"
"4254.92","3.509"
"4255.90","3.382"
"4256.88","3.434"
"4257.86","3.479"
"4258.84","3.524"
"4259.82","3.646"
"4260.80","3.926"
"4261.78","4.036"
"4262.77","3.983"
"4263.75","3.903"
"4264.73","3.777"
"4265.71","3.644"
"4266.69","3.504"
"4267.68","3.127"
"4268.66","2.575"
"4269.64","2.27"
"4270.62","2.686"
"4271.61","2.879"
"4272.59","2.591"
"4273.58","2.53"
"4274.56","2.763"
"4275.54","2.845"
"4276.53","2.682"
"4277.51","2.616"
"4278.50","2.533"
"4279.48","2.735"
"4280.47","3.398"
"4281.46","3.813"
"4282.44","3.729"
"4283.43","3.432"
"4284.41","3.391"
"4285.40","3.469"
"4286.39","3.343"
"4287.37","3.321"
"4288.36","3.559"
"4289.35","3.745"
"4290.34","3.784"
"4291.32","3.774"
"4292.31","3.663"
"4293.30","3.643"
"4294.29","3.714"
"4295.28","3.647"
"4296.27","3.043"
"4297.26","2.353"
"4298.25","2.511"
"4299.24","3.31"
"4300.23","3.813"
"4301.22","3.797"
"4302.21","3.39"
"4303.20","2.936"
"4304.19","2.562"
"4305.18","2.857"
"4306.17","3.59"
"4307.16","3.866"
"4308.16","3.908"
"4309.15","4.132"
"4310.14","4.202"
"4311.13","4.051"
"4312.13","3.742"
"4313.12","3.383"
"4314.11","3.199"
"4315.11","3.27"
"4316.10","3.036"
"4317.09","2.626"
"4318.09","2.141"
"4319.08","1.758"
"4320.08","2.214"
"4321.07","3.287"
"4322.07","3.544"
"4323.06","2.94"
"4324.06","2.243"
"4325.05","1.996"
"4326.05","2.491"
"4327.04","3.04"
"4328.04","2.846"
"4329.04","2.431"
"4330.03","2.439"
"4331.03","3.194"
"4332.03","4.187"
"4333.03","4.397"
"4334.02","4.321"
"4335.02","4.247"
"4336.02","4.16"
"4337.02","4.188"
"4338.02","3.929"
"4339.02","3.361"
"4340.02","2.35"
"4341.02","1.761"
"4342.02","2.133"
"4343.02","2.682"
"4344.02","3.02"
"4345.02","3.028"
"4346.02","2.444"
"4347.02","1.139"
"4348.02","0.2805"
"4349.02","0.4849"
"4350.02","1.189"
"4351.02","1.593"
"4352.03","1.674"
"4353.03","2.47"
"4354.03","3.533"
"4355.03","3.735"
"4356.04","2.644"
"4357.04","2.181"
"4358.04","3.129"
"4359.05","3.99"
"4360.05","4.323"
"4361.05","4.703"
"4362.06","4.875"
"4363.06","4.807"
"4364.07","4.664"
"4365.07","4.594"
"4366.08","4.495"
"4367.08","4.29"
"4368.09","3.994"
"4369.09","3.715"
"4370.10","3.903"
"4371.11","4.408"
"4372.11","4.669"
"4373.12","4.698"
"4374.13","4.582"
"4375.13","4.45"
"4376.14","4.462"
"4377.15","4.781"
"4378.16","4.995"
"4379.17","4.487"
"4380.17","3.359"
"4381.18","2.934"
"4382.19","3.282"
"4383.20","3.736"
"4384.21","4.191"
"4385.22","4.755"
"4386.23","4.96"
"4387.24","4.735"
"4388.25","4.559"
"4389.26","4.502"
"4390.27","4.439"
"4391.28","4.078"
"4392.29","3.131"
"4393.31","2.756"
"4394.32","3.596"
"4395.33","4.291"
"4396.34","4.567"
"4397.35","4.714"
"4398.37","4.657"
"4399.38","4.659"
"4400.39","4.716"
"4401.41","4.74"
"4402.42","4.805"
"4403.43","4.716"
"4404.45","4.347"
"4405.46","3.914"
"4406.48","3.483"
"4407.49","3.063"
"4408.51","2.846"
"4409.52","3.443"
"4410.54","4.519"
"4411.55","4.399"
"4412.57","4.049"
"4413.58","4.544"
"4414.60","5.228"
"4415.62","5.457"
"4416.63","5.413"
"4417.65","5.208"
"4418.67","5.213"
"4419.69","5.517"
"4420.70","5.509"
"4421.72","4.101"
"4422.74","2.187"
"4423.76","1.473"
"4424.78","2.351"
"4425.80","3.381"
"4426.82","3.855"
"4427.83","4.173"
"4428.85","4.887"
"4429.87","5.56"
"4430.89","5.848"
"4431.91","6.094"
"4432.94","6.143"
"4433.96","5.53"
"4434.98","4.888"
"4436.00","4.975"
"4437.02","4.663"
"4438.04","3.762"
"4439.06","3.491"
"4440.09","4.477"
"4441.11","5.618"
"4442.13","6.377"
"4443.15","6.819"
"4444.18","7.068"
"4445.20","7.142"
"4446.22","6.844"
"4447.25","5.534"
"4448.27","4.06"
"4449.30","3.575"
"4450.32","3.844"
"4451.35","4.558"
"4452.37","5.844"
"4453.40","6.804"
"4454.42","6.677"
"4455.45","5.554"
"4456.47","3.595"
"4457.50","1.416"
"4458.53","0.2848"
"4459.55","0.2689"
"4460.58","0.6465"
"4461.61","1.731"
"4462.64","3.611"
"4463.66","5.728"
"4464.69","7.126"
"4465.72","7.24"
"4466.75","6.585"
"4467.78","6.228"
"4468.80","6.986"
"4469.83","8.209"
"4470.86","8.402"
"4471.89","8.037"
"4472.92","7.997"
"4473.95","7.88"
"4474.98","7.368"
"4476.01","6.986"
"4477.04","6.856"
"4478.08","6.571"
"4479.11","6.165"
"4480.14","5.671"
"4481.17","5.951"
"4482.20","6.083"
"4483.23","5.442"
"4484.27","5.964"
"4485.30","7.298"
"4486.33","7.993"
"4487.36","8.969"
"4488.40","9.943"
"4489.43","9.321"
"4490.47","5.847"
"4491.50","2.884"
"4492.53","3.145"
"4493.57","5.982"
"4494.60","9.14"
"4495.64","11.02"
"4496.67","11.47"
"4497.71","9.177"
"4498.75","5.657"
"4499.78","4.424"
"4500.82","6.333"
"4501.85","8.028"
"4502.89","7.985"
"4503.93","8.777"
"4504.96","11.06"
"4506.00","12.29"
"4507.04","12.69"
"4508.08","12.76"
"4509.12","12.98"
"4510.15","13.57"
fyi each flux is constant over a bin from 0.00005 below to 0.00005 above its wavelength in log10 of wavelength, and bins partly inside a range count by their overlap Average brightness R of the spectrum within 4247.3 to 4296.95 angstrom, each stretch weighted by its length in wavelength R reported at 3.08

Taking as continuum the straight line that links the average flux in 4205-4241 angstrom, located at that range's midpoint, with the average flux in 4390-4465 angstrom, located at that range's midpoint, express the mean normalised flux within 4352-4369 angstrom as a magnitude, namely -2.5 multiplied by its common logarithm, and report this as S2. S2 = 0.007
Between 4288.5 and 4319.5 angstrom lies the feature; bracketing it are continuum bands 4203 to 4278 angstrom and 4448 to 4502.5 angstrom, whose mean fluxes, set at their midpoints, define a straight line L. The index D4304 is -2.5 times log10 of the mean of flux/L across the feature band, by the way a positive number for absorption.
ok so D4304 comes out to 0.042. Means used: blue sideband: 2.52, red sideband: 6.1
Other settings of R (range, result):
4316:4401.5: 3.51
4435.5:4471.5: 5.03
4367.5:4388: 4.26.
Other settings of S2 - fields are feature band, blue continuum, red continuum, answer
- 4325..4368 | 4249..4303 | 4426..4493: 0.30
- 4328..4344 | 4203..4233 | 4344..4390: 0.05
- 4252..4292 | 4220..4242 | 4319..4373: -0.16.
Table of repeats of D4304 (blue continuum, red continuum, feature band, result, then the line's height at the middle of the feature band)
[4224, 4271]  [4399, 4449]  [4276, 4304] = -0.106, 3.01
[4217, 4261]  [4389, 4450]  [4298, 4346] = 0.058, 3.36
